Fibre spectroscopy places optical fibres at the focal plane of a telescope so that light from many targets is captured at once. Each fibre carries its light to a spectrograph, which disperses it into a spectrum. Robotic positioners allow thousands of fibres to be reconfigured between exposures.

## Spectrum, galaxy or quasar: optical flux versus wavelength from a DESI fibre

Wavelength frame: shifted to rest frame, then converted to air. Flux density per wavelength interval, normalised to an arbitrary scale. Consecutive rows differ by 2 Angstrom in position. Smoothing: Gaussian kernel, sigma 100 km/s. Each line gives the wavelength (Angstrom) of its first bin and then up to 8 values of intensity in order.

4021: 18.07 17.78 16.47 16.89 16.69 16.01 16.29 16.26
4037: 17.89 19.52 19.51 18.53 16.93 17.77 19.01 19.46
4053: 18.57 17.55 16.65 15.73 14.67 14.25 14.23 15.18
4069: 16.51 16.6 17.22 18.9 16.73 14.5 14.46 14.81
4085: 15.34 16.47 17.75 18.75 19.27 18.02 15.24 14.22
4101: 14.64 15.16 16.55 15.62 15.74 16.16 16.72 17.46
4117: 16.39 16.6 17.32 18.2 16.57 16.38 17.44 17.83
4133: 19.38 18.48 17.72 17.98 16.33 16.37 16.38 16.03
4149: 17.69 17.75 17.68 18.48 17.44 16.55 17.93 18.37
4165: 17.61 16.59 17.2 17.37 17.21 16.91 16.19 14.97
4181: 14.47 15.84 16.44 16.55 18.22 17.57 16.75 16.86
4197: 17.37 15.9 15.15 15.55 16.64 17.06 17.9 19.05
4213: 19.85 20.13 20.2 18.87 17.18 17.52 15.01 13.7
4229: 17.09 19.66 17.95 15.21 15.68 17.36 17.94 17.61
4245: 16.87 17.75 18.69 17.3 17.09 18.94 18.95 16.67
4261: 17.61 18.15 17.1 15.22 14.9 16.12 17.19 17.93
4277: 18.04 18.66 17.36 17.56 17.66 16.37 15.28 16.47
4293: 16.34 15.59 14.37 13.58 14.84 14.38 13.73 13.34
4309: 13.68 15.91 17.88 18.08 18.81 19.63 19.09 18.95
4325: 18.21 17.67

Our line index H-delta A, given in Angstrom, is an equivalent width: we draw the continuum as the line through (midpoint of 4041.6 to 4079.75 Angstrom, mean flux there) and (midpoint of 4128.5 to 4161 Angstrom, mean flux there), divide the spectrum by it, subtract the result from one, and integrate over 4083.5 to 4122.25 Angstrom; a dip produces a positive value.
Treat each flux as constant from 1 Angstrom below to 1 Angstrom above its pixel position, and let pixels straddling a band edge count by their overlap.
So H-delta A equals 1.5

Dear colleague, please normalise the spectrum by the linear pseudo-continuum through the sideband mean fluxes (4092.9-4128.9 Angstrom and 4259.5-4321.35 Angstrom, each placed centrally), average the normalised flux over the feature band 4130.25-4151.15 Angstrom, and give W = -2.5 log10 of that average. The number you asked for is -0.06 mag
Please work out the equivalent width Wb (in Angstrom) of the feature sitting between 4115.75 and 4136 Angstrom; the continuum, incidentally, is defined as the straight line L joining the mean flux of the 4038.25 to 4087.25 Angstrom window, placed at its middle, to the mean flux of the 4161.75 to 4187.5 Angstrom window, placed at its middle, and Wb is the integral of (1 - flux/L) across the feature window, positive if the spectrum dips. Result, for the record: -1.0 Angstrom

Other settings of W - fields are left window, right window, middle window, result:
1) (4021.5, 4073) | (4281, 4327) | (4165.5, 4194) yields 0.006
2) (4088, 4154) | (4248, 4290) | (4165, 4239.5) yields 0.008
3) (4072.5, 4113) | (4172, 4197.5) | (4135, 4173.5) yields -0.056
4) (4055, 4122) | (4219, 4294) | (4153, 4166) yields -0.072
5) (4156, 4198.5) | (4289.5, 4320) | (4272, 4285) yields -0.115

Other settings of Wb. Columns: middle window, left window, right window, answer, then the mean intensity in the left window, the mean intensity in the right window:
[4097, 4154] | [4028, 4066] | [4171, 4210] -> 0.0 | 17.1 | 16.5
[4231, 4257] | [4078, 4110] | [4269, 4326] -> -1.7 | 16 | 16.6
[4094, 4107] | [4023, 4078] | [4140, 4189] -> 1.0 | 17.1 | 16.9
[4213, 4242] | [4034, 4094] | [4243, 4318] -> -1.3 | 17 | 16.6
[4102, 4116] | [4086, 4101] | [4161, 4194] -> 0.6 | 16.9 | 16.8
